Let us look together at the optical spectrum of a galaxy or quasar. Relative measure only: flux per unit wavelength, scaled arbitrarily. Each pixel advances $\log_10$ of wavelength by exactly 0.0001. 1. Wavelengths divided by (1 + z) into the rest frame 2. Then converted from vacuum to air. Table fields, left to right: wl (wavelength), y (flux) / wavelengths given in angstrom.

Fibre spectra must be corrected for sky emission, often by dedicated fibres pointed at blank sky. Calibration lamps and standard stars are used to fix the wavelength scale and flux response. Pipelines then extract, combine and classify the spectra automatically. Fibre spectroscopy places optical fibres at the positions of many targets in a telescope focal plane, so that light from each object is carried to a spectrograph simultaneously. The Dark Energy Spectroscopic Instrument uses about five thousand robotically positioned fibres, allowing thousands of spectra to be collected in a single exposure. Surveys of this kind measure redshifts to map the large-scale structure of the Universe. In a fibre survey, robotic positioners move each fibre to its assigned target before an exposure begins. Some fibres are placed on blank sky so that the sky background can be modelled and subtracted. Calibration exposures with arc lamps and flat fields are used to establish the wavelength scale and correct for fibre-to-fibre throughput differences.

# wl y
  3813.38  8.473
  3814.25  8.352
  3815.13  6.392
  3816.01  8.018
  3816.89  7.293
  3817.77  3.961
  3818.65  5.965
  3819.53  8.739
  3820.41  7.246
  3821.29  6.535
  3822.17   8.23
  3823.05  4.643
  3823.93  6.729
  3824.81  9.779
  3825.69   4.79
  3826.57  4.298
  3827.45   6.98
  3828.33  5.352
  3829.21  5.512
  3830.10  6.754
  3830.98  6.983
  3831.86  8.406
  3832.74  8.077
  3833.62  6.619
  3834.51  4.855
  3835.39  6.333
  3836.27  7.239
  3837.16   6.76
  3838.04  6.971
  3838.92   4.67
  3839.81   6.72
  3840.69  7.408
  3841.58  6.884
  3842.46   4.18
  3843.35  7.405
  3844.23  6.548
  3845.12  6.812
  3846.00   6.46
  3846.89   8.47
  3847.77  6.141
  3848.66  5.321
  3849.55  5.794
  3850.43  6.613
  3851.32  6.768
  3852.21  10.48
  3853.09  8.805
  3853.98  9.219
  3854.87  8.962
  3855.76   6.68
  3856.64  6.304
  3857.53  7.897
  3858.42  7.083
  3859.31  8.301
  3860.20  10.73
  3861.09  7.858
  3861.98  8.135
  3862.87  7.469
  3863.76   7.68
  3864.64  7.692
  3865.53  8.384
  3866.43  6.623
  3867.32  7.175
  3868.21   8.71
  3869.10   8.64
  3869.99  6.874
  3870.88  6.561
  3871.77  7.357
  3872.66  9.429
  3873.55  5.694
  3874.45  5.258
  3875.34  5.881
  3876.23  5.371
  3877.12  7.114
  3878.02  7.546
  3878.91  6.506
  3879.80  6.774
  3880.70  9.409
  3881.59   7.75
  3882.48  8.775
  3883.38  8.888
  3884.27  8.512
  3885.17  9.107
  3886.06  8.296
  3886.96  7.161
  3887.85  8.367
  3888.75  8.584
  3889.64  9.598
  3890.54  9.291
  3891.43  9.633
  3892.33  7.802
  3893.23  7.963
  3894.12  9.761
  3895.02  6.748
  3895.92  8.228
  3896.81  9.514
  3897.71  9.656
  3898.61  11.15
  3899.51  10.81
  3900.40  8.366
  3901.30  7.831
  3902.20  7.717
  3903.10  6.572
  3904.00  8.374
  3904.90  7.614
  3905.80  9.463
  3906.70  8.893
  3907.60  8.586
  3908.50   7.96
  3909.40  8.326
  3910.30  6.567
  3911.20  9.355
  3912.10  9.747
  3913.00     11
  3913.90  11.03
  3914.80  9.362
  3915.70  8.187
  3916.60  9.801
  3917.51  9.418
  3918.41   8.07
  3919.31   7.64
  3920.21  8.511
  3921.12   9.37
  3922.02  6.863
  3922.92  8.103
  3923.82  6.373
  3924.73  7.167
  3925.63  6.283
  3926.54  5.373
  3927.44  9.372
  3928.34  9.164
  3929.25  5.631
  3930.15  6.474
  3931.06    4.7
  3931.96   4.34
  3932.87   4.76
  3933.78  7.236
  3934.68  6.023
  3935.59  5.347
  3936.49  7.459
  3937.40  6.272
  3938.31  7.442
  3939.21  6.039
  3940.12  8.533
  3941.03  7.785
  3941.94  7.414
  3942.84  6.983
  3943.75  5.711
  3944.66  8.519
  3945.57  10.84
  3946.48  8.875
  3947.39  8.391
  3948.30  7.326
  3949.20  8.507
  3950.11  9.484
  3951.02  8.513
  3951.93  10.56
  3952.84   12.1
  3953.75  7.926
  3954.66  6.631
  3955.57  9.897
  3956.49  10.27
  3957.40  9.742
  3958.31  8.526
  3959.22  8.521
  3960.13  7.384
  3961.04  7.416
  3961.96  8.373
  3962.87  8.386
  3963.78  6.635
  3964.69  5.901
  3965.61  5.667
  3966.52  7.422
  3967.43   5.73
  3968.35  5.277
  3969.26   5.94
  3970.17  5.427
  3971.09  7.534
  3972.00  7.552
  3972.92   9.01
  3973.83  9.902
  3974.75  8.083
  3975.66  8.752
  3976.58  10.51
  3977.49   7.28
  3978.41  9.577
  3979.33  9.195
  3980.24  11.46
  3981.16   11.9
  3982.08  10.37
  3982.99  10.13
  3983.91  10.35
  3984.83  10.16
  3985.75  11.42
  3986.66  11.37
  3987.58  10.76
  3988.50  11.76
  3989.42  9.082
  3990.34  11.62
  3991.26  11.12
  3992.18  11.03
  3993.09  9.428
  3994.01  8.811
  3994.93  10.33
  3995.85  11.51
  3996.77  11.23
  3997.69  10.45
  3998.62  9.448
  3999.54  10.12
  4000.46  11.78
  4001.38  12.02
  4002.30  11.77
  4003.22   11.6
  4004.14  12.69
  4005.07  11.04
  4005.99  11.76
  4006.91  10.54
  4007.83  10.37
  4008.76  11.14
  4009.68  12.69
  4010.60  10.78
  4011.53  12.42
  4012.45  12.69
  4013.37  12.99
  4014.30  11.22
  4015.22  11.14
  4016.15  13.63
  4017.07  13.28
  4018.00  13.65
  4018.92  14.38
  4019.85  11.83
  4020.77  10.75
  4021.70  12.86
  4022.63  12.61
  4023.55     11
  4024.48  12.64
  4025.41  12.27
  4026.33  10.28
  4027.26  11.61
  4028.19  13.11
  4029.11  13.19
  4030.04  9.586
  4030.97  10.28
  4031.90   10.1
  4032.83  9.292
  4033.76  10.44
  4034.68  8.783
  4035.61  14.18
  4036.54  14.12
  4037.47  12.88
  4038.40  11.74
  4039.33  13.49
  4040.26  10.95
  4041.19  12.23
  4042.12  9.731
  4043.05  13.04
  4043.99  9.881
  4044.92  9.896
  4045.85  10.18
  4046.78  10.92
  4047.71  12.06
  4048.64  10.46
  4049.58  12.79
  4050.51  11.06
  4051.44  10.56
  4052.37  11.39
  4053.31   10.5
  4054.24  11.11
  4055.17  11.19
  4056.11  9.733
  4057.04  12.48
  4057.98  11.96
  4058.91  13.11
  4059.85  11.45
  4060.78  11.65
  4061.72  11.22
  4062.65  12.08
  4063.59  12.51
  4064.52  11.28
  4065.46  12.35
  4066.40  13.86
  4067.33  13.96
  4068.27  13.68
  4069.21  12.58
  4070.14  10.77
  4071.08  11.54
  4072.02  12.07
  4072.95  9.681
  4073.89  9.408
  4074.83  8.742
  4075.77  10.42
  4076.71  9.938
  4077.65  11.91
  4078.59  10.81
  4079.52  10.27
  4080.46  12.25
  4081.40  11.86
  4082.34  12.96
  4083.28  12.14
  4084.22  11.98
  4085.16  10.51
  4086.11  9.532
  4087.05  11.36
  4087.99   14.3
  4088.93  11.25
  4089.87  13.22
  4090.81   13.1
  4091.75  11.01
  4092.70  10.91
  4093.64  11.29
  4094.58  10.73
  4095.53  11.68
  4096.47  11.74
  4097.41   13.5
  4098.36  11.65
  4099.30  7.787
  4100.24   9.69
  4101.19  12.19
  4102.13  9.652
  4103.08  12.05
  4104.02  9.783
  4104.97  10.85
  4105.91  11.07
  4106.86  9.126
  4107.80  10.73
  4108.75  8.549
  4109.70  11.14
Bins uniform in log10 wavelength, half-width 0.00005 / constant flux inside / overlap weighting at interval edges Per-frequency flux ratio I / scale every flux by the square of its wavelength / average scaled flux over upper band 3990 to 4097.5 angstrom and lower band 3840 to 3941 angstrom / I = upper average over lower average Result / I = 1.60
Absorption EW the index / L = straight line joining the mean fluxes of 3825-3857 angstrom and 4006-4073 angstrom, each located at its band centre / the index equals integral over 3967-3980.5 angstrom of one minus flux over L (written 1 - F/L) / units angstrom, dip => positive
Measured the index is 2.8 angstrom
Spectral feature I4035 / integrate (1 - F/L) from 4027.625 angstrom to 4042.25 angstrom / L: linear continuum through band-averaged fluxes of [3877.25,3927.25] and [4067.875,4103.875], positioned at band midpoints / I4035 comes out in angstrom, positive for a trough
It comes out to -1.5 angstrom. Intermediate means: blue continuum 8.43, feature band 11.6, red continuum 11.3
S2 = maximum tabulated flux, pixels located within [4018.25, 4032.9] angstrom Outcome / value 14.38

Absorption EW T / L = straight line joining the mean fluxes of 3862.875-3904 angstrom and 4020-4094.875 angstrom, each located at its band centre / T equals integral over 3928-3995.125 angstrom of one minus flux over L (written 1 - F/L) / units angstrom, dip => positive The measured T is 8.7 angstrom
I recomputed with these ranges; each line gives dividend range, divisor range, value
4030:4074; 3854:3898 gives 1.59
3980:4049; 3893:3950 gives 1.50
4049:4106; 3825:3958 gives 1.62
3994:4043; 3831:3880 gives 1.76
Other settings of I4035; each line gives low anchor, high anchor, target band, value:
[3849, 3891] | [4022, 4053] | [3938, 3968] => 4.6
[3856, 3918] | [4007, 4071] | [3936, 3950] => 2.6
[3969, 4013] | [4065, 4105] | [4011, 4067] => -4.3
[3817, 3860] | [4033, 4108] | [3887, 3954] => 2.3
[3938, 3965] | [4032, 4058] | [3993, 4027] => -4.8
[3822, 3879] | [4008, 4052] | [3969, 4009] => 1.8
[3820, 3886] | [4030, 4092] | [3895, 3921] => -1.6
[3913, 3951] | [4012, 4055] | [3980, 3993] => -1.4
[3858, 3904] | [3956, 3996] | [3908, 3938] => 3.0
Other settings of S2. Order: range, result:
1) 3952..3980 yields 12.1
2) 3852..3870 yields 10.73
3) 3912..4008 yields 12.69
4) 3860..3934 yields 11.15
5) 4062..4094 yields 14.3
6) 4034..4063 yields 14.18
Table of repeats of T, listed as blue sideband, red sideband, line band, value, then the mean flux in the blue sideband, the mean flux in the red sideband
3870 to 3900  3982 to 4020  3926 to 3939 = 4.19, 8.12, 11.3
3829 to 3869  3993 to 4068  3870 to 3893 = 0.75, 7.24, 11.6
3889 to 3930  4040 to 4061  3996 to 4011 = -1.32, 8.48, 11.2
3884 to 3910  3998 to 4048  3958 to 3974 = 4.78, 8.6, 11.6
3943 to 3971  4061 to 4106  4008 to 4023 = -4.31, 7.98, 11.4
